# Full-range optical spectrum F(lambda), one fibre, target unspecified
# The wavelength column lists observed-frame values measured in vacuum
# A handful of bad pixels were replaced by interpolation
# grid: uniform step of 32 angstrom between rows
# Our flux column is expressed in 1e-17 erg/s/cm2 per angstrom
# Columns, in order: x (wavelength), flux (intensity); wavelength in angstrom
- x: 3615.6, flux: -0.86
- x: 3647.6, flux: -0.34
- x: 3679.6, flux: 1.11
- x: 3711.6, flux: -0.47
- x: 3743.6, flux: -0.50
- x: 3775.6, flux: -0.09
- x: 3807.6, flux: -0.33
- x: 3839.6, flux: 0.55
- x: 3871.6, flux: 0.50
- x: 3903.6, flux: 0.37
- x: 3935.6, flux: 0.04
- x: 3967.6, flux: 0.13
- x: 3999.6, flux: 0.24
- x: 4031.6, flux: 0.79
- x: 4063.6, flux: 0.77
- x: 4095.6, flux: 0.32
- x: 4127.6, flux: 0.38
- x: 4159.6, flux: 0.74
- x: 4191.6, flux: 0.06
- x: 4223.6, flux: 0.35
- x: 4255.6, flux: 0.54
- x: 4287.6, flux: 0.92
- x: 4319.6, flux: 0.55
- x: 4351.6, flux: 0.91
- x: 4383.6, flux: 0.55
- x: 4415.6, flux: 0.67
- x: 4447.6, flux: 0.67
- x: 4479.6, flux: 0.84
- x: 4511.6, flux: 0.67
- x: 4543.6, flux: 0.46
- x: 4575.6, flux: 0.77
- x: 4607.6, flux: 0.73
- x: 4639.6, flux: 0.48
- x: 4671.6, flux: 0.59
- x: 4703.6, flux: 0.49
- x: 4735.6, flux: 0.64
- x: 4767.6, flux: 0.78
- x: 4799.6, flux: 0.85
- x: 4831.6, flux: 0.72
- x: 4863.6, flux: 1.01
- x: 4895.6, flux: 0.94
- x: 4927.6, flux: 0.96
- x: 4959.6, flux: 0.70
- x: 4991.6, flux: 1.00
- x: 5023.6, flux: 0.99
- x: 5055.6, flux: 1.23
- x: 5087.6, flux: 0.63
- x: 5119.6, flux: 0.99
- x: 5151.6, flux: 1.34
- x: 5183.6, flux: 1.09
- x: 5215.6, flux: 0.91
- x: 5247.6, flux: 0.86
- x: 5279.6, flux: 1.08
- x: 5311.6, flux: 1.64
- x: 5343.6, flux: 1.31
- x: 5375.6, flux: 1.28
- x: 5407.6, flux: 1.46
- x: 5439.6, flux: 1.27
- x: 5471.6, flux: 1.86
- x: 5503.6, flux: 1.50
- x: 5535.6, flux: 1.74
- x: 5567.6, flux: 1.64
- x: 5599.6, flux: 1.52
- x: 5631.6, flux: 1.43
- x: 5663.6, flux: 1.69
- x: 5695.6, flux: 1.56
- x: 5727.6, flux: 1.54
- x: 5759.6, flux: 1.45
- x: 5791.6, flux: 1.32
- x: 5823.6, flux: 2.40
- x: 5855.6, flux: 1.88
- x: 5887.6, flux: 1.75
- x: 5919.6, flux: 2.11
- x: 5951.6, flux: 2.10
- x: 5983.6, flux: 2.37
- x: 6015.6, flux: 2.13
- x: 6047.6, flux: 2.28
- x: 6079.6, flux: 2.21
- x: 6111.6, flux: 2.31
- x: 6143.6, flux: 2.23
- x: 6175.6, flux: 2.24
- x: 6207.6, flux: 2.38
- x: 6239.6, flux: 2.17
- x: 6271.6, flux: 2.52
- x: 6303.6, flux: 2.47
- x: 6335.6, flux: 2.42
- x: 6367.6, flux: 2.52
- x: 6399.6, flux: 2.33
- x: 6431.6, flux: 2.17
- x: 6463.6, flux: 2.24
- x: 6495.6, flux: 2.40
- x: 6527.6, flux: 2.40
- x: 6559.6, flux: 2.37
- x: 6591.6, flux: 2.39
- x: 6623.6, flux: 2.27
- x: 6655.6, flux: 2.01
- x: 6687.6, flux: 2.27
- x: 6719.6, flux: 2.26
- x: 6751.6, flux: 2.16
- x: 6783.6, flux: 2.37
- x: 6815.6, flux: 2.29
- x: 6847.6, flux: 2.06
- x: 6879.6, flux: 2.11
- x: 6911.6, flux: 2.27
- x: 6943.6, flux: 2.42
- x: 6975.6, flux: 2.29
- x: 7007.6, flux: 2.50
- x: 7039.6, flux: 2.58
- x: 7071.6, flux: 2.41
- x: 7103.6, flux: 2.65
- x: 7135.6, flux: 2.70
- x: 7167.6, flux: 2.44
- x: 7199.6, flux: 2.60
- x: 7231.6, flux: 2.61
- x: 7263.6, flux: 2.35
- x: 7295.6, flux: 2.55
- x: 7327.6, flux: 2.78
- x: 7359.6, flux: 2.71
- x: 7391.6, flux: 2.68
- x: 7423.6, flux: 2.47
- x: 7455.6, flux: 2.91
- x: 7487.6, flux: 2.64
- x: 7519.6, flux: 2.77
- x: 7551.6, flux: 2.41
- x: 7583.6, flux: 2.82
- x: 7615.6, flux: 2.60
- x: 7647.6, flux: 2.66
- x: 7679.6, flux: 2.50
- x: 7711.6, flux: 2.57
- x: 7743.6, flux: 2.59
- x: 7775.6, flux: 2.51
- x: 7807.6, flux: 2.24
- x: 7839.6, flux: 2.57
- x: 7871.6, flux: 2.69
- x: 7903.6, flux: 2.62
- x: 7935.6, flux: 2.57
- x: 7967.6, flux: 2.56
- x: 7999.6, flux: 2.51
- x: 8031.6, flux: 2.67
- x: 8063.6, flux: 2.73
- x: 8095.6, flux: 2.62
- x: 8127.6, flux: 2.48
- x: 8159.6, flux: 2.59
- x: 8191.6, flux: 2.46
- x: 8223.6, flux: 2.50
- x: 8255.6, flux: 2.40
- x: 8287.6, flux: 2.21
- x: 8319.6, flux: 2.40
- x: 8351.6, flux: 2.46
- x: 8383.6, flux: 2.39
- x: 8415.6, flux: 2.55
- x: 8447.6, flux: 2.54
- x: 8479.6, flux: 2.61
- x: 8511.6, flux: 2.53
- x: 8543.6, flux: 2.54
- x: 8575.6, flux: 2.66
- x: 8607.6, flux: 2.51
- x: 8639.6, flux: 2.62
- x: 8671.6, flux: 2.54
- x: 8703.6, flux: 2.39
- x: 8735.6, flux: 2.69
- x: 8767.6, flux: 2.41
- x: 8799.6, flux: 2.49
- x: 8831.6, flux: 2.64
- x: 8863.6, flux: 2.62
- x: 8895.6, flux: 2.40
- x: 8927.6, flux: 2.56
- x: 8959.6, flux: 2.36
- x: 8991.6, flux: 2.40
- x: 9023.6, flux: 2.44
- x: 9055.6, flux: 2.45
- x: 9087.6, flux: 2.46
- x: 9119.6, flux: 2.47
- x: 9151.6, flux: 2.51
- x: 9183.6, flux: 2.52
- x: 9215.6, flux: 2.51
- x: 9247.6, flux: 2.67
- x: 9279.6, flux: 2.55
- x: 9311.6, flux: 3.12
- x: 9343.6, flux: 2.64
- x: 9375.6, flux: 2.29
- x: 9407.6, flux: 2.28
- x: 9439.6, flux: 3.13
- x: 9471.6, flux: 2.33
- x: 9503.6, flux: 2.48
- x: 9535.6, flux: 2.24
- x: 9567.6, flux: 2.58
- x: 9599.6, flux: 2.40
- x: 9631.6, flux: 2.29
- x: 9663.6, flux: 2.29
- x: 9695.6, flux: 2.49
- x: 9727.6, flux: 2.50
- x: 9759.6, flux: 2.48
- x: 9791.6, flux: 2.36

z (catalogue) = 0.33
